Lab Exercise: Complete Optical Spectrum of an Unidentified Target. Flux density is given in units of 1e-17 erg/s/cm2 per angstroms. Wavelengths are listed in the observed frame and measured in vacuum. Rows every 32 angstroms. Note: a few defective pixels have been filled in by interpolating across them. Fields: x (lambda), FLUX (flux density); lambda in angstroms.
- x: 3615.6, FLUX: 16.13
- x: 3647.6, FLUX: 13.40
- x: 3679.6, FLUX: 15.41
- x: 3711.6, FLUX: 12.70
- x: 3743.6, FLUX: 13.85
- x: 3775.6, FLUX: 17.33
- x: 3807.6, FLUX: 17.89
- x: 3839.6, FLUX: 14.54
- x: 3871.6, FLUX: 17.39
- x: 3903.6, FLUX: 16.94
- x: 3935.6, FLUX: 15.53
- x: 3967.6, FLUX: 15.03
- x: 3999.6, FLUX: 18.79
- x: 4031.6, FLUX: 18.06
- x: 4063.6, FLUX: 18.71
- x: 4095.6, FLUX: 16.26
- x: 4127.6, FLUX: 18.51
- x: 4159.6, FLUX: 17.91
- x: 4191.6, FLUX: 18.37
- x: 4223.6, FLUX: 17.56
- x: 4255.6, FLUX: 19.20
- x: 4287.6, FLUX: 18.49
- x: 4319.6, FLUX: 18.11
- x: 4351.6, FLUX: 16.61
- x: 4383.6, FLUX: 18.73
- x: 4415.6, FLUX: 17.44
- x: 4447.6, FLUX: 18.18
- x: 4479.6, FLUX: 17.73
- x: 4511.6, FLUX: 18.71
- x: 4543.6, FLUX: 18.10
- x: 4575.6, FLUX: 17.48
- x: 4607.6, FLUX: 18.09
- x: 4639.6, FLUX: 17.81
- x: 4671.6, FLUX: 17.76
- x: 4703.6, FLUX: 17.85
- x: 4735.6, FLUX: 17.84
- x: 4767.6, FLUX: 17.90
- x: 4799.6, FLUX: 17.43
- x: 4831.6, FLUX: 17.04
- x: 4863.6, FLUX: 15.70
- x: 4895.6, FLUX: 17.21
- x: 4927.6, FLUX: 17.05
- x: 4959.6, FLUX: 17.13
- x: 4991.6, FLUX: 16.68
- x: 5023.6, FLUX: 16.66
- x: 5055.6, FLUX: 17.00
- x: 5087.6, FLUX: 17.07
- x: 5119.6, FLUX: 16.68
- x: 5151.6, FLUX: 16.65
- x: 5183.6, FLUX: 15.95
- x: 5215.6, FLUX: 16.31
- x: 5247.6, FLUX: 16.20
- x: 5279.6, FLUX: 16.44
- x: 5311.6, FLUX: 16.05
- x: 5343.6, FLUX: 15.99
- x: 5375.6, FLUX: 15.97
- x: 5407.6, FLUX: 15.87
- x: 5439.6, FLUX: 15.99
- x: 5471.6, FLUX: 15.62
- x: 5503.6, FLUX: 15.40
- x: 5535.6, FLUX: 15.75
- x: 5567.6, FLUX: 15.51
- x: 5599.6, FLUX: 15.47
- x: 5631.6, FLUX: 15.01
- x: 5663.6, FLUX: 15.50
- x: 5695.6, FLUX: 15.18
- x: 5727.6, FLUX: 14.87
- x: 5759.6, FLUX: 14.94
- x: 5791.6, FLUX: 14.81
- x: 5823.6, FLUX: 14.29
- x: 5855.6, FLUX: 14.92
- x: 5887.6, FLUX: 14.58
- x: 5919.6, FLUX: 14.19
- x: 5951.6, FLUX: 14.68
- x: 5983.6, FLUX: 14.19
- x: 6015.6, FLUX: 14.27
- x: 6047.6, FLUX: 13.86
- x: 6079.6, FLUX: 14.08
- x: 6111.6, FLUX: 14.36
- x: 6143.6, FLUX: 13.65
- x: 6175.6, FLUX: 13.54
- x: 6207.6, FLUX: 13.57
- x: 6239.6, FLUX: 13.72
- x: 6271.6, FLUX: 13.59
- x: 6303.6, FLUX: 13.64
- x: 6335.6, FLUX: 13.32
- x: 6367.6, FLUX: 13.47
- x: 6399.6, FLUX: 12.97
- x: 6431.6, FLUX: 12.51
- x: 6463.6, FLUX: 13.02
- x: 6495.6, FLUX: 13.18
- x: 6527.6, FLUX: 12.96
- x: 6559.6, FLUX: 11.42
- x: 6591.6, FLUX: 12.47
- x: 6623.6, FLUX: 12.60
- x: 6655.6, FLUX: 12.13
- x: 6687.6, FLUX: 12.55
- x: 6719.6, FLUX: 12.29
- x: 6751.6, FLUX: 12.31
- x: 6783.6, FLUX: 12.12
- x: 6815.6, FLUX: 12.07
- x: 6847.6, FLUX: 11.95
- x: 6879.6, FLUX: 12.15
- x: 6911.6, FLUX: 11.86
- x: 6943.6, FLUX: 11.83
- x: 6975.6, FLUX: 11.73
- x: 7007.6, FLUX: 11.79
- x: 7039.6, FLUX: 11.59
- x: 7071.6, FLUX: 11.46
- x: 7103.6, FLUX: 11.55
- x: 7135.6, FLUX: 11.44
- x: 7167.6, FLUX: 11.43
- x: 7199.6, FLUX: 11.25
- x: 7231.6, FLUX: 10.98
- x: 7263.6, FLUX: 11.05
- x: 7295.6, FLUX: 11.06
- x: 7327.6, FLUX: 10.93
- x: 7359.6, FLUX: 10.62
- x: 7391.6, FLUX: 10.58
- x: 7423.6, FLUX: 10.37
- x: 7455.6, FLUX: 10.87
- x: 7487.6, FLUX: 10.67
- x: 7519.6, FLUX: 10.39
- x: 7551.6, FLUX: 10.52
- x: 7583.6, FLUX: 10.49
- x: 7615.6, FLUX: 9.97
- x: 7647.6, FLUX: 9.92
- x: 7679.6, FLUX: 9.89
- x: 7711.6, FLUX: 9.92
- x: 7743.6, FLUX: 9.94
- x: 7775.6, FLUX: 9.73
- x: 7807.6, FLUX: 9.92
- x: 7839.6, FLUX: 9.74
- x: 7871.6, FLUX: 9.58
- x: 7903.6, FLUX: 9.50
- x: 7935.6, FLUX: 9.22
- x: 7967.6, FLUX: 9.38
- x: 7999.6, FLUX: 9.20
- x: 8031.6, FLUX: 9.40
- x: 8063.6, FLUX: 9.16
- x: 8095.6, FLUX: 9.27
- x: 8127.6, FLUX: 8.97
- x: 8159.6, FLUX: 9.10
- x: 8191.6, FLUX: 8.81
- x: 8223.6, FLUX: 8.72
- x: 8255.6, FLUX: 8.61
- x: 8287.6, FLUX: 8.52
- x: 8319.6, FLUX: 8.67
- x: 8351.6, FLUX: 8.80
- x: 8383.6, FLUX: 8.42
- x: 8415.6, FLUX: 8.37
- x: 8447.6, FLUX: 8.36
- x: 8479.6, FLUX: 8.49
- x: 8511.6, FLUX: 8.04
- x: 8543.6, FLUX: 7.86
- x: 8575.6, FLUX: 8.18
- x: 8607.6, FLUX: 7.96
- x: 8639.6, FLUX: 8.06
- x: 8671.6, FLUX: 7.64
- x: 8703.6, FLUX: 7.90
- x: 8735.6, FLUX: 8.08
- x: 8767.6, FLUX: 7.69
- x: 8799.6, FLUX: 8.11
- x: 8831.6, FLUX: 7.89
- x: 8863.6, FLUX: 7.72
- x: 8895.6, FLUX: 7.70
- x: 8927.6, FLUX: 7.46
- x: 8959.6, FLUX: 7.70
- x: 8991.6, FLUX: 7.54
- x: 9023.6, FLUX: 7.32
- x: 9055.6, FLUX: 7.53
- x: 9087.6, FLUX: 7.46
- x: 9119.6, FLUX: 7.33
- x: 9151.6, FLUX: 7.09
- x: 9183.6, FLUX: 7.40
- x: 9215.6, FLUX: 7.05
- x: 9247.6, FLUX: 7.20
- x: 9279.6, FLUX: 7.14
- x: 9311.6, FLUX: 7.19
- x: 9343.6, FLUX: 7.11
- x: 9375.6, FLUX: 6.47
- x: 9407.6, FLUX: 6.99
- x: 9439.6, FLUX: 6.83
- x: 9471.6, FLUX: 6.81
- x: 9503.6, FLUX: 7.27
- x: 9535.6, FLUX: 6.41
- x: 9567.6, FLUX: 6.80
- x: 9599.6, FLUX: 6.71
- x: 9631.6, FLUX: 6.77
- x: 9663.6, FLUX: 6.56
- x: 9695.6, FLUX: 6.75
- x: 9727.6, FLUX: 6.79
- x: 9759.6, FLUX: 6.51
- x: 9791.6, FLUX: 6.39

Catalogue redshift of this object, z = 0.000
